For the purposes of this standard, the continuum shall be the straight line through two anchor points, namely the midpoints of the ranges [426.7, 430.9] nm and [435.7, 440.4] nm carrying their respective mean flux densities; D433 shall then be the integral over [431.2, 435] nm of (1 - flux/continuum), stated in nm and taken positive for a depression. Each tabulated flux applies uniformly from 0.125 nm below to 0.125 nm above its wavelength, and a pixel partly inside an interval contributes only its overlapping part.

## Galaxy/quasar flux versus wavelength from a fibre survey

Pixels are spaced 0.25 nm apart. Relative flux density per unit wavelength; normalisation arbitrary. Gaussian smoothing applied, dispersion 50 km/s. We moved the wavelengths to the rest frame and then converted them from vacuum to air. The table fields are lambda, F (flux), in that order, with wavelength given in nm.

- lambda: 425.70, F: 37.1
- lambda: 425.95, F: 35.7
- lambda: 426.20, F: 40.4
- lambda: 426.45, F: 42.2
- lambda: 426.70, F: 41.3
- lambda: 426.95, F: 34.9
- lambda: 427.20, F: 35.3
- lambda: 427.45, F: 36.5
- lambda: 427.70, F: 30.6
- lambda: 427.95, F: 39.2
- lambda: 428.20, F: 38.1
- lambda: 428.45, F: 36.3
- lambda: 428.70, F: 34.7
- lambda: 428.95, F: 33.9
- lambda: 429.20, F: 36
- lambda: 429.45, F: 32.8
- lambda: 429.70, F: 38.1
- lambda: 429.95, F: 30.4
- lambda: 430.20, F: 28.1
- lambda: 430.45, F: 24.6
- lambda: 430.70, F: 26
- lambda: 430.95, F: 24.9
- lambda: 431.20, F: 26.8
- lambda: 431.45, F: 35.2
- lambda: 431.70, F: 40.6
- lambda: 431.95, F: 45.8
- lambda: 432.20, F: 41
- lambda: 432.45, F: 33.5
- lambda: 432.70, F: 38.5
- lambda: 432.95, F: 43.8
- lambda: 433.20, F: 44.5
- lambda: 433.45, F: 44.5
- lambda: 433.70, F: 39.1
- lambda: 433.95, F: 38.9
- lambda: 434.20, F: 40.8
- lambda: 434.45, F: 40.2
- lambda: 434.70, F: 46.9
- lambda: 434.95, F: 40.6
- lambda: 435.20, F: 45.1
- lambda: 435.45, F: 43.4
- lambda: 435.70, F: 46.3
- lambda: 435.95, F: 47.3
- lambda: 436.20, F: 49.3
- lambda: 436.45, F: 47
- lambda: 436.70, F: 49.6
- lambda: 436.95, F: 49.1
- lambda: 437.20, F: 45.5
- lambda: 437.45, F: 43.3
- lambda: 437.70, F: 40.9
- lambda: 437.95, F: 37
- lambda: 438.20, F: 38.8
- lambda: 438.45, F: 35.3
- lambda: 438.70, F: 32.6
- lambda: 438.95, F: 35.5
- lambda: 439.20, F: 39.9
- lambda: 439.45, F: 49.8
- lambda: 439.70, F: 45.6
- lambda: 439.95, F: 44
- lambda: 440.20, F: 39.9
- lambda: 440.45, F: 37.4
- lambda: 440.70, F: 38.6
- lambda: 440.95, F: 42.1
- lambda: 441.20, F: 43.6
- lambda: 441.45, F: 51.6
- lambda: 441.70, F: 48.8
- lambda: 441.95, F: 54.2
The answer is -0.26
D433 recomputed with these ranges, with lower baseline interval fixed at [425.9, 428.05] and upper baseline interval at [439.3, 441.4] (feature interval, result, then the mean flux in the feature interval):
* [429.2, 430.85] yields 0.352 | 30.4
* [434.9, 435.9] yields -0.085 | 44.4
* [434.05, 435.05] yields -0.039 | 42.1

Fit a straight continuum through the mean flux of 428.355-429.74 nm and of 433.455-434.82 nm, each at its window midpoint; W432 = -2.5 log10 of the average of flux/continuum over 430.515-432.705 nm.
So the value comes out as 0.13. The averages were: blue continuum 35.1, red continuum 41.5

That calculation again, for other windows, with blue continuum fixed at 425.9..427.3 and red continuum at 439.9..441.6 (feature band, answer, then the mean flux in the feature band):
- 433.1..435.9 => -0.055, 42.9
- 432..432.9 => 0.035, 38.9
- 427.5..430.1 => 0.121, 35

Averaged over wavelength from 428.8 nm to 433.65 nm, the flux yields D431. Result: 35.3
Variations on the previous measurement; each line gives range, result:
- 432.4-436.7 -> 43.3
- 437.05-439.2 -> 38.8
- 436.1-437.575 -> 47.3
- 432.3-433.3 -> 40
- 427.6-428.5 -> 36.2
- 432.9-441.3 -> 42.5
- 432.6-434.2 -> 41.5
